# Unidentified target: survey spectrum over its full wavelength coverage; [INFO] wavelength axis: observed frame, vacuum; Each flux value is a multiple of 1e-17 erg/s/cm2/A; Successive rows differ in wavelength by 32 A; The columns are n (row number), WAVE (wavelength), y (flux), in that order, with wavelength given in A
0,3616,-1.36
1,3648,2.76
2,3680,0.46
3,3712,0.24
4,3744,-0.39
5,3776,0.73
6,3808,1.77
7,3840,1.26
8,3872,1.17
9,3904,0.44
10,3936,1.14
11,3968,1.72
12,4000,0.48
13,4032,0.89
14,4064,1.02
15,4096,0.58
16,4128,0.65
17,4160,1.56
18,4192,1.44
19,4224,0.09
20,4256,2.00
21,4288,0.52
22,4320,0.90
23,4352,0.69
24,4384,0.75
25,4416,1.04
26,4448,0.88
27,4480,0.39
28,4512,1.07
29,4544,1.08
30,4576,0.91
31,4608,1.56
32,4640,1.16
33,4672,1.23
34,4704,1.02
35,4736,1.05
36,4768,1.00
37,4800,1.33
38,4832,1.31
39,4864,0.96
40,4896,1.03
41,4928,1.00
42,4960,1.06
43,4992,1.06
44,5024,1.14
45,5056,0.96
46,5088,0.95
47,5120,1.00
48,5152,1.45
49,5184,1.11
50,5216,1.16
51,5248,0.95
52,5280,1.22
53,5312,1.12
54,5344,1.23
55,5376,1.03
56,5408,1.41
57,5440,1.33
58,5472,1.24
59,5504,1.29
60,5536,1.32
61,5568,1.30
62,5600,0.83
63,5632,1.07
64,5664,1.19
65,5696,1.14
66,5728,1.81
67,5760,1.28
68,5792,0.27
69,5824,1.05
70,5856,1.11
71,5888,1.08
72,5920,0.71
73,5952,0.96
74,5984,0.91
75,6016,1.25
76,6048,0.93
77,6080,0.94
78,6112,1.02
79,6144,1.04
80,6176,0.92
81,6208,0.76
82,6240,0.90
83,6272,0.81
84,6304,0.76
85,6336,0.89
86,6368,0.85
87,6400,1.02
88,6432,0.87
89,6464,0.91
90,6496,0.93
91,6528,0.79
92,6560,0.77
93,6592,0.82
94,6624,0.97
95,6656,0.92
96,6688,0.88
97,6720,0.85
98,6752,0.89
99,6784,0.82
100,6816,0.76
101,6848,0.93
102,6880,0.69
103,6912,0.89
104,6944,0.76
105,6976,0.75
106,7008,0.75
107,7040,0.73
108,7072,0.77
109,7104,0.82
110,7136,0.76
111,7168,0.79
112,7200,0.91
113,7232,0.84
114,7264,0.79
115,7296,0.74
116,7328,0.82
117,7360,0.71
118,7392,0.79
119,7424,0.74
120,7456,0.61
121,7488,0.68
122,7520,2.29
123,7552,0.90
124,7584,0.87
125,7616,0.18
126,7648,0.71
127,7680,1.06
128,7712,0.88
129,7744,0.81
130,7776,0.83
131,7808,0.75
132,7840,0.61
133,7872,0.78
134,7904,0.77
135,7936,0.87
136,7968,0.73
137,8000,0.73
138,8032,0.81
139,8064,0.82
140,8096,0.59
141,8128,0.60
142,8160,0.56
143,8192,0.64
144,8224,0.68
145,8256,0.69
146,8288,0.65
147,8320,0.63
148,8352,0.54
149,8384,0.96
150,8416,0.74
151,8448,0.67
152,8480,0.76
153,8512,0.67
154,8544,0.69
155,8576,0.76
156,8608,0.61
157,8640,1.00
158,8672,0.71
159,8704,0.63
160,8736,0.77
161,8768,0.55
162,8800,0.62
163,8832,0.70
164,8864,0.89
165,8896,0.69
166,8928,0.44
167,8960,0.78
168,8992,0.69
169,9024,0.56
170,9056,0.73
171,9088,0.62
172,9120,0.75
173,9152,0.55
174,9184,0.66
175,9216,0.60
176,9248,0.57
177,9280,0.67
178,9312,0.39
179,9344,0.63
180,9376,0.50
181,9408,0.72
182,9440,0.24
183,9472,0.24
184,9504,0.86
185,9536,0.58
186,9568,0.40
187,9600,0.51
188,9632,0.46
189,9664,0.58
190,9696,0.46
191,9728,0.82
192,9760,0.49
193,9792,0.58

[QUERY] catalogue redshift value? 0.14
